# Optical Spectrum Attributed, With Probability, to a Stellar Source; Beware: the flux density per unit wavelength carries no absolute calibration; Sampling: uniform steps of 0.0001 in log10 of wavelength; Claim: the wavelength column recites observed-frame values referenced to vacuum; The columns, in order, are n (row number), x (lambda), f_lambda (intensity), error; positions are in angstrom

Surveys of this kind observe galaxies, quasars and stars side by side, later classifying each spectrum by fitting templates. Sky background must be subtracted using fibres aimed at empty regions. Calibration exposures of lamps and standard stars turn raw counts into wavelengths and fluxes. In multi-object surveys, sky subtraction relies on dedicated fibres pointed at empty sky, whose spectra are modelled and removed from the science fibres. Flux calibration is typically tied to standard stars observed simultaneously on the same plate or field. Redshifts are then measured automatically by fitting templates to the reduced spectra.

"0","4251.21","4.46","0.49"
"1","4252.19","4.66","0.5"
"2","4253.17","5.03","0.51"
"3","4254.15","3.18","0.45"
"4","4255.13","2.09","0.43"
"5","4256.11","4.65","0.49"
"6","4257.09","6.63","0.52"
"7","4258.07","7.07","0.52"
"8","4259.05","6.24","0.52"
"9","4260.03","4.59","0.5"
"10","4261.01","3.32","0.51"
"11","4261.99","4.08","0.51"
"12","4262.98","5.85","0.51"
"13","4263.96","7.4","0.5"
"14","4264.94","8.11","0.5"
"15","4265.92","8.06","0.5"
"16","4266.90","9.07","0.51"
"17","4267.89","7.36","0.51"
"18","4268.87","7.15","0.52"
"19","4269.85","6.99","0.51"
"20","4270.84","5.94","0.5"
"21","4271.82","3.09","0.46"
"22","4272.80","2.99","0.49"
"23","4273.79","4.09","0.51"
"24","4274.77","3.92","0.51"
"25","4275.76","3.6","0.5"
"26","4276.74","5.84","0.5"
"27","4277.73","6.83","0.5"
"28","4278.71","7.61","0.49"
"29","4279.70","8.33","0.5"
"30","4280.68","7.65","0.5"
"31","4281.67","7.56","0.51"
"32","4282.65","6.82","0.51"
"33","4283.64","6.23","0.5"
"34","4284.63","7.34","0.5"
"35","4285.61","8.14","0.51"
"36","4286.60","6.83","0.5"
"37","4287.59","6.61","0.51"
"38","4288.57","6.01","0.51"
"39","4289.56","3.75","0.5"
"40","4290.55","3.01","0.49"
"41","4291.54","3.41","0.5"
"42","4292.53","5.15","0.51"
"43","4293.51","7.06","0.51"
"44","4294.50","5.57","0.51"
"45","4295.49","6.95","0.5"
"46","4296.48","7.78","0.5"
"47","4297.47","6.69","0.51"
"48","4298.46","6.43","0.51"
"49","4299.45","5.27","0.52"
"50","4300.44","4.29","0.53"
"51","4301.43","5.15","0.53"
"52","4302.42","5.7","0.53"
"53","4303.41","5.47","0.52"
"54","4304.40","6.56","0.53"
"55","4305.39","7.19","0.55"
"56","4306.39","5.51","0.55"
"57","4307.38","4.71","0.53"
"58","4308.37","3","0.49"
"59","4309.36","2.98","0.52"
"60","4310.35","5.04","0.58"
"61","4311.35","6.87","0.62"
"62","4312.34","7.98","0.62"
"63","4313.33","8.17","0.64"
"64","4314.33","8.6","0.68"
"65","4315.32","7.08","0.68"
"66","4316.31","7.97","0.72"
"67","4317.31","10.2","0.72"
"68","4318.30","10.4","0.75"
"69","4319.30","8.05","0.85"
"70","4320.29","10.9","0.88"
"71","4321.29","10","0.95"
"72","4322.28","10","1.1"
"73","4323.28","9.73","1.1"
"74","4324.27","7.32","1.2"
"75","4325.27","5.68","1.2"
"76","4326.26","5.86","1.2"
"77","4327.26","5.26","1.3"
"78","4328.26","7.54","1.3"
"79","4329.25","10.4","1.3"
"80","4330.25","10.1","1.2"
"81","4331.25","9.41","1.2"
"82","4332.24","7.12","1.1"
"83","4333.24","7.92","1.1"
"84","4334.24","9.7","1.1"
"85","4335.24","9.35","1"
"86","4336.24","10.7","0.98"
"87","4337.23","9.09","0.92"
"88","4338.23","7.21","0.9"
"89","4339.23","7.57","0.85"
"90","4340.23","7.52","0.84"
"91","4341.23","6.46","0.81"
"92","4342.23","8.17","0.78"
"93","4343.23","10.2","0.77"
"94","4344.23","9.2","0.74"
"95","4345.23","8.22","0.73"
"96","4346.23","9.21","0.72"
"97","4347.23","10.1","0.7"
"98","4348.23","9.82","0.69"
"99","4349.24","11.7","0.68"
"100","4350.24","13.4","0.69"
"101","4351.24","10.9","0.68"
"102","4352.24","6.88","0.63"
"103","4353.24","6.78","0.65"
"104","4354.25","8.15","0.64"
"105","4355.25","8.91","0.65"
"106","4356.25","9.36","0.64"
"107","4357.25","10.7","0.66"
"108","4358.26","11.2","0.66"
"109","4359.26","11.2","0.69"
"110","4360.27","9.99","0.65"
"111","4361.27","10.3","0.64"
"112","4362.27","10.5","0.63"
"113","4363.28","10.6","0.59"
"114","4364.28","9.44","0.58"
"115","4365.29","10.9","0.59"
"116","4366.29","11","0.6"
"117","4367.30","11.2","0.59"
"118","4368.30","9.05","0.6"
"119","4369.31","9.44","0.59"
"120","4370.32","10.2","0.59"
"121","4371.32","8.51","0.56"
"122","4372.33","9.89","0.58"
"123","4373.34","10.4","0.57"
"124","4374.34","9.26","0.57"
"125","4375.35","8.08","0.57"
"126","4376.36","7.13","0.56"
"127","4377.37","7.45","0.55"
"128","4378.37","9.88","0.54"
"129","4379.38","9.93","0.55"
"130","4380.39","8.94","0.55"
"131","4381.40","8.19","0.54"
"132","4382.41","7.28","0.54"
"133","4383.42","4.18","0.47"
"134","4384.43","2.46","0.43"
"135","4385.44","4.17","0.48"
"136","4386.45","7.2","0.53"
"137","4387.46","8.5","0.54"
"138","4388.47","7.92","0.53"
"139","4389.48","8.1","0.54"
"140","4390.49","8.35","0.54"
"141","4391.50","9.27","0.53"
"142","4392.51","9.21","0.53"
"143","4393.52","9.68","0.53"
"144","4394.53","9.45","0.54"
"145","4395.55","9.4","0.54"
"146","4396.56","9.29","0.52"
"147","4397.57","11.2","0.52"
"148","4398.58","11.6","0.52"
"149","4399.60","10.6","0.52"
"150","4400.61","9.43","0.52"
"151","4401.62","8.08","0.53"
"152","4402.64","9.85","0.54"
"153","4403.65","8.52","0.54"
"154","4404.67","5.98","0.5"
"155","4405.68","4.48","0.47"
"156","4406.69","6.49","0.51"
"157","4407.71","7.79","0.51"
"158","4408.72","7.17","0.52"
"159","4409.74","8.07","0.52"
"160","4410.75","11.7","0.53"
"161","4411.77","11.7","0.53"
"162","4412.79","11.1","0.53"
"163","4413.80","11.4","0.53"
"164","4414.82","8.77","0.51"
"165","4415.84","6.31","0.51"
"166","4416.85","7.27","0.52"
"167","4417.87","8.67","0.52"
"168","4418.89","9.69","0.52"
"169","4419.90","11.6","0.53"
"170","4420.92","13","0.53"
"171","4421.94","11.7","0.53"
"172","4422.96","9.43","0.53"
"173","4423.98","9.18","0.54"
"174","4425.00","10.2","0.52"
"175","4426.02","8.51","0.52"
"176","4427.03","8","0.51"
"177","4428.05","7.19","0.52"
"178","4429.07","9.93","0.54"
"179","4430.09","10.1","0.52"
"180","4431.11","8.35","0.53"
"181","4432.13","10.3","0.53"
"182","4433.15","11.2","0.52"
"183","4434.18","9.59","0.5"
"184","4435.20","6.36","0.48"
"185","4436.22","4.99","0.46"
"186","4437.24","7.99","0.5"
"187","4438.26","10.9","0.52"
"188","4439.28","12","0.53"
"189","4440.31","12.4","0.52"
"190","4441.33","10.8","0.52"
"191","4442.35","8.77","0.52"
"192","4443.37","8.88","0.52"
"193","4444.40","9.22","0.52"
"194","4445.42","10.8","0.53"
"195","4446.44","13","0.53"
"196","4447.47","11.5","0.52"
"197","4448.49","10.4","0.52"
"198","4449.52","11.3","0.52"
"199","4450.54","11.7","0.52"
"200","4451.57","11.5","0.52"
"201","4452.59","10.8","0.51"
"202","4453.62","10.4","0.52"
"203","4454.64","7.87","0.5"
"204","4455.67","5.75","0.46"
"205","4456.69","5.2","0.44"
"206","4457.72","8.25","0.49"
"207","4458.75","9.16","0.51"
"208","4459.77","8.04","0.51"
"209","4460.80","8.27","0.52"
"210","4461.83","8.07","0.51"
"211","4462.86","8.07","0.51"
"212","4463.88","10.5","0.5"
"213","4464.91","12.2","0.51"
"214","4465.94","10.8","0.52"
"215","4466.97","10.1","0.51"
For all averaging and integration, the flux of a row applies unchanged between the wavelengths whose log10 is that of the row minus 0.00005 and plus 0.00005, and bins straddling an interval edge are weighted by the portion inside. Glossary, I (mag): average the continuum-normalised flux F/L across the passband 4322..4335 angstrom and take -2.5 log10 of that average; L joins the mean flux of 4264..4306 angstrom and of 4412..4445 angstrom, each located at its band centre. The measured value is -0.14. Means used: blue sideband 6.14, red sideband 9.52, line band 8.15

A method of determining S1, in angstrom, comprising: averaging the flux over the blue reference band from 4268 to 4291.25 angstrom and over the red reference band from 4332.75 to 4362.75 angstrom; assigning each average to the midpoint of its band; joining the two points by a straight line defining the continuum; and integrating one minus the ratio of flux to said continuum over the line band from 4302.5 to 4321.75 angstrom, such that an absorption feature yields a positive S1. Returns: 1.16 angstrom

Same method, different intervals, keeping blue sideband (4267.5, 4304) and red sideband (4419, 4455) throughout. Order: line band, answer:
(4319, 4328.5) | -1.54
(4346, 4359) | -3.55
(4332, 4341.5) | -1.38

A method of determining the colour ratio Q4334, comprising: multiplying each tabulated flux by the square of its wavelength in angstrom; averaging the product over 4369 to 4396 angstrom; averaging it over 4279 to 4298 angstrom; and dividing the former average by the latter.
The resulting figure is 1.35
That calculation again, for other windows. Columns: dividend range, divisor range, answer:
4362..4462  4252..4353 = 1.37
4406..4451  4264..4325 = 1.55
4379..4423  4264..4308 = 1.51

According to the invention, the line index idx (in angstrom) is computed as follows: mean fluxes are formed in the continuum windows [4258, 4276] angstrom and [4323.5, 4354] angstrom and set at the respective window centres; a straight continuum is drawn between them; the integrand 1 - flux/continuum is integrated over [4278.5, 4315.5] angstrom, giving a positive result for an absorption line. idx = 4.0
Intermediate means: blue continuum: 5.73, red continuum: 8.63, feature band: 6.15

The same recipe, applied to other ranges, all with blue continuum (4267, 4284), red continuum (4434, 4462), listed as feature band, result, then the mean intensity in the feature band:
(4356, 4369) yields -4.4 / 10.4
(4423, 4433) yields -0.1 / 9.18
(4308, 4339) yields -4.6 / 8.07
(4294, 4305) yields 0.9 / 6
